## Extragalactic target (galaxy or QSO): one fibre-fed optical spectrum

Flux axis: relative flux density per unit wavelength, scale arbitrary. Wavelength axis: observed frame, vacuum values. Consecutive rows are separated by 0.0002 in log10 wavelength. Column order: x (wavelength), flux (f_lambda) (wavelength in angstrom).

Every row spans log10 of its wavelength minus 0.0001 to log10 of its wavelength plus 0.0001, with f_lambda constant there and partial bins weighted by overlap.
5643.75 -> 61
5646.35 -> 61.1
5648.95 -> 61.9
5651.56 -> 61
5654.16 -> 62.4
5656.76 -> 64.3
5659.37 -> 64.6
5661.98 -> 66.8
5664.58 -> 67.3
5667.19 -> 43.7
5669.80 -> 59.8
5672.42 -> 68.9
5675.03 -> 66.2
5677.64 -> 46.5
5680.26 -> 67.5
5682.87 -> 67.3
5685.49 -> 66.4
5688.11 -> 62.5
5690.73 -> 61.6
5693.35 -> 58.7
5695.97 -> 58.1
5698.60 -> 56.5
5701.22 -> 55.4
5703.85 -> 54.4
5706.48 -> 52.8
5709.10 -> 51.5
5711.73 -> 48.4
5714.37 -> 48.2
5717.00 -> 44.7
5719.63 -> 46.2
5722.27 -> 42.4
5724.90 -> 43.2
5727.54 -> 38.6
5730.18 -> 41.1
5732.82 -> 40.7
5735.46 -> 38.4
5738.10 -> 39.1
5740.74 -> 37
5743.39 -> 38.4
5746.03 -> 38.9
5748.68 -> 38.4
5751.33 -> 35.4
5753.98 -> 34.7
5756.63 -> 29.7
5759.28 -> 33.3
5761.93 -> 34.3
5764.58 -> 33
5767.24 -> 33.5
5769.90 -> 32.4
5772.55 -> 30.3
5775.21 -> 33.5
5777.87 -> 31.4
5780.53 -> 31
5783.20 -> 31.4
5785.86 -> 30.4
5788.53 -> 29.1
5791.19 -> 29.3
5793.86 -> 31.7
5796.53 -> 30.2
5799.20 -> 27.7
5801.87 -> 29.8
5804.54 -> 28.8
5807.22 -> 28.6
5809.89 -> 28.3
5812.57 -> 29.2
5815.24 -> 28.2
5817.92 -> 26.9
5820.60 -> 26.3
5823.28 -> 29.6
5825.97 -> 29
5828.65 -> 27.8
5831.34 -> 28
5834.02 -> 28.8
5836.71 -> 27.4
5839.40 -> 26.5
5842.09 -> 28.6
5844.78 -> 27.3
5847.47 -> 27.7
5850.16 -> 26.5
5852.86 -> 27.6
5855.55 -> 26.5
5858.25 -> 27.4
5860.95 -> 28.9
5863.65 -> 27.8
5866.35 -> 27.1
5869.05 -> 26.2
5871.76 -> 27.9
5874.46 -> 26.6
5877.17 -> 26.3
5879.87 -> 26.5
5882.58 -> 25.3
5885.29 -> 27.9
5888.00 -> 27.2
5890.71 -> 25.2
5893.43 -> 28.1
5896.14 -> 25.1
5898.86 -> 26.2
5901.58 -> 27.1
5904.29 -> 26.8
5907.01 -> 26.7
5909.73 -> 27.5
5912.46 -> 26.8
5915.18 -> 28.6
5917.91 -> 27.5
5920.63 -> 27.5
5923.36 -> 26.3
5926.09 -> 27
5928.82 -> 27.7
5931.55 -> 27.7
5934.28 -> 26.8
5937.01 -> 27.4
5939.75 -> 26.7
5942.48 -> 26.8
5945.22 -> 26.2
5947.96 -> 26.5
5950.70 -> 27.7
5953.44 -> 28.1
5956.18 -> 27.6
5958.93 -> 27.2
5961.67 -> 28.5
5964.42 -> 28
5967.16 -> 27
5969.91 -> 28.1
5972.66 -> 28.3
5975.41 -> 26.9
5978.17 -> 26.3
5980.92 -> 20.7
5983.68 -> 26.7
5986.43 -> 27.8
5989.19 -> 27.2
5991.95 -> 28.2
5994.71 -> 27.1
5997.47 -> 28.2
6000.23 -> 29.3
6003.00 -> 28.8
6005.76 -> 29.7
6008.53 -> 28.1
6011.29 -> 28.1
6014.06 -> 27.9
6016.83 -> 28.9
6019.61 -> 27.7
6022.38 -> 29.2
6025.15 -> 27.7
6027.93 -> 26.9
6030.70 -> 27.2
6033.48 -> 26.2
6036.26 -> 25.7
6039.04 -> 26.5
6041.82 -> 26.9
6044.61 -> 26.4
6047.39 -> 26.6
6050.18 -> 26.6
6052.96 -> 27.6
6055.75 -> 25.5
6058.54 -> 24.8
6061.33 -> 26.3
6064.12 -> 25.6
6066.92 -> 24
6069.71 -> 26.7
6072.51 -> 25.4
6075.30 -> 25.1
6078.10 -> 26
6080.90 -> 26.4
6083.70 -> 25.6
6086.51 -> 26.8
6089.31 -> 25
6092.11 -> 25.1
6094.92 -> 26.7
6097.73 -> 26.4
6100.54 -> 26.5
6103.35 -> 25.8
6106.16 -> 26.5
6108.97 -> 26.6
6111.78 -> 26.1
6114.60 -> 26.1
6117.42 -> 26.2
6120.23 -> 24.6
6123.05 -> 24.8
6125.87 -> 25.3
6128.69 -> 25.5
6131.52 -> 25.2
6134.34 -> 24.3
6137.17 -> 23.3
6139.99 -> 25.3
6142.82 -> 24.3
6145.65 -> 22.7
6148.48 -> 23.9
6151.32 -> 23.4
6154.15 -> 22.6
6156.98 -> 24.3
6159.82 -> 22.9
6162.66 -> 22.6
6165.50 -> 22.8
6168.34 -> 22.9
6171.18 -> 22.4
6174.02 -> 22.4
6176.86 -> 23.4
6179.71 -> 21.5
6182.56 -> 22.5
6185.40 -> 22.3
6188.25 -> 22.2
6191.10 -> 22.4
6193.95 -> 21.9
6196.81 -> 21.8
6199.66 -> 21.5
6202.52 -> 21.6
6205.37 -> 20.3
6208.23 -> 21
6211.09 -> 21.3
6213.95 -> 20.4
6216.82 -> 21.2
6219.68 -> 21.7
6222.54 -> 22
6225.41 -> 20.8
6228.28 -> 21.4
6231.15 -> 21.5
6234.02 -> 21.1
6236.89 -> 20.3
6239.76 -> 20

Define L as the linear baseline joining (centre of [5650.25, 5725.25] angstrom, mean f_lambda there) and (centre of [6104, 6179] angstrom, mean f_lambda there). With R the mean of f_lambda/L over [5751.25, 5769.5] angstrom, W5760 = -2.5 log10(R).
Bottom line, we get 0.486 mag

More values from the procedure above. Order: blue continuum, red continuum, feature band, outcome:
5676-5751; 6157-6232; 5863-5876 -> 0.43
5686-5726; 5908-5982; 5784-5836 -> 0.40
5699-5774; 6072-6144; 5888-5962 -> 0.21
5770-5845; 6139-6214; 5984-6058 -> -0.09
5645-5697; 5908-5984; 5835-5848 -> 0.41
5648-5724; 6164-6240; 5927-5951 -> 0.43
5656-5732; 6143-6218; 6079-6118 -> 0.07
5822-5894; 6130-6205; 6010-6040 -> -0.10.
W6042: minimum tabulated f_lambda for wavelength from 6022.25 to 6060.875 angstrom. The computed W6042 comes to 24.8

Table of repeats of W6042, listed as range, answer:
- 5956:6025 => 20.7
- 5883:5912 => 25.1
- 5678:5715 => 48.2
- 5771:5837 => 26.3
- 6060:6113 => 24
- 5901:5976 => 26.2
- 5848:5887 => 25.3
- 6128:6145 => 23.3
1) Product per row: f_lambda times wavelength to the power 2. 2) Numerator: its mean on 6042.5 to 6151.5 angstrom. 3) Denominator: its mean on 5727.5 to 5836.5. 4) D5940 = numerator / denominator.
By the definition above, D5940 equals 0.89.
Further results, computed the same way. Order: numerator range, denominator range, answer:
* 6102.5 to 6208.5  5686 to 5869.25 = 0.75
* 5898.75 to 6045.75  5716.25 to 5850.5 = 0.90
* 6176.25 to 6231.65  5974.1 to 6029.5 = 0.84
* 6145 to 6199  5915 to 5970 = 0.89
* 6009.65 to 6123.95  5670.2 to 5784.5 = 0.66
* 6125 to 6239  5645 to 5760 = 0.51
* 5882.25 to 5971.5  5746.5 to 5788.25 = 0.87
